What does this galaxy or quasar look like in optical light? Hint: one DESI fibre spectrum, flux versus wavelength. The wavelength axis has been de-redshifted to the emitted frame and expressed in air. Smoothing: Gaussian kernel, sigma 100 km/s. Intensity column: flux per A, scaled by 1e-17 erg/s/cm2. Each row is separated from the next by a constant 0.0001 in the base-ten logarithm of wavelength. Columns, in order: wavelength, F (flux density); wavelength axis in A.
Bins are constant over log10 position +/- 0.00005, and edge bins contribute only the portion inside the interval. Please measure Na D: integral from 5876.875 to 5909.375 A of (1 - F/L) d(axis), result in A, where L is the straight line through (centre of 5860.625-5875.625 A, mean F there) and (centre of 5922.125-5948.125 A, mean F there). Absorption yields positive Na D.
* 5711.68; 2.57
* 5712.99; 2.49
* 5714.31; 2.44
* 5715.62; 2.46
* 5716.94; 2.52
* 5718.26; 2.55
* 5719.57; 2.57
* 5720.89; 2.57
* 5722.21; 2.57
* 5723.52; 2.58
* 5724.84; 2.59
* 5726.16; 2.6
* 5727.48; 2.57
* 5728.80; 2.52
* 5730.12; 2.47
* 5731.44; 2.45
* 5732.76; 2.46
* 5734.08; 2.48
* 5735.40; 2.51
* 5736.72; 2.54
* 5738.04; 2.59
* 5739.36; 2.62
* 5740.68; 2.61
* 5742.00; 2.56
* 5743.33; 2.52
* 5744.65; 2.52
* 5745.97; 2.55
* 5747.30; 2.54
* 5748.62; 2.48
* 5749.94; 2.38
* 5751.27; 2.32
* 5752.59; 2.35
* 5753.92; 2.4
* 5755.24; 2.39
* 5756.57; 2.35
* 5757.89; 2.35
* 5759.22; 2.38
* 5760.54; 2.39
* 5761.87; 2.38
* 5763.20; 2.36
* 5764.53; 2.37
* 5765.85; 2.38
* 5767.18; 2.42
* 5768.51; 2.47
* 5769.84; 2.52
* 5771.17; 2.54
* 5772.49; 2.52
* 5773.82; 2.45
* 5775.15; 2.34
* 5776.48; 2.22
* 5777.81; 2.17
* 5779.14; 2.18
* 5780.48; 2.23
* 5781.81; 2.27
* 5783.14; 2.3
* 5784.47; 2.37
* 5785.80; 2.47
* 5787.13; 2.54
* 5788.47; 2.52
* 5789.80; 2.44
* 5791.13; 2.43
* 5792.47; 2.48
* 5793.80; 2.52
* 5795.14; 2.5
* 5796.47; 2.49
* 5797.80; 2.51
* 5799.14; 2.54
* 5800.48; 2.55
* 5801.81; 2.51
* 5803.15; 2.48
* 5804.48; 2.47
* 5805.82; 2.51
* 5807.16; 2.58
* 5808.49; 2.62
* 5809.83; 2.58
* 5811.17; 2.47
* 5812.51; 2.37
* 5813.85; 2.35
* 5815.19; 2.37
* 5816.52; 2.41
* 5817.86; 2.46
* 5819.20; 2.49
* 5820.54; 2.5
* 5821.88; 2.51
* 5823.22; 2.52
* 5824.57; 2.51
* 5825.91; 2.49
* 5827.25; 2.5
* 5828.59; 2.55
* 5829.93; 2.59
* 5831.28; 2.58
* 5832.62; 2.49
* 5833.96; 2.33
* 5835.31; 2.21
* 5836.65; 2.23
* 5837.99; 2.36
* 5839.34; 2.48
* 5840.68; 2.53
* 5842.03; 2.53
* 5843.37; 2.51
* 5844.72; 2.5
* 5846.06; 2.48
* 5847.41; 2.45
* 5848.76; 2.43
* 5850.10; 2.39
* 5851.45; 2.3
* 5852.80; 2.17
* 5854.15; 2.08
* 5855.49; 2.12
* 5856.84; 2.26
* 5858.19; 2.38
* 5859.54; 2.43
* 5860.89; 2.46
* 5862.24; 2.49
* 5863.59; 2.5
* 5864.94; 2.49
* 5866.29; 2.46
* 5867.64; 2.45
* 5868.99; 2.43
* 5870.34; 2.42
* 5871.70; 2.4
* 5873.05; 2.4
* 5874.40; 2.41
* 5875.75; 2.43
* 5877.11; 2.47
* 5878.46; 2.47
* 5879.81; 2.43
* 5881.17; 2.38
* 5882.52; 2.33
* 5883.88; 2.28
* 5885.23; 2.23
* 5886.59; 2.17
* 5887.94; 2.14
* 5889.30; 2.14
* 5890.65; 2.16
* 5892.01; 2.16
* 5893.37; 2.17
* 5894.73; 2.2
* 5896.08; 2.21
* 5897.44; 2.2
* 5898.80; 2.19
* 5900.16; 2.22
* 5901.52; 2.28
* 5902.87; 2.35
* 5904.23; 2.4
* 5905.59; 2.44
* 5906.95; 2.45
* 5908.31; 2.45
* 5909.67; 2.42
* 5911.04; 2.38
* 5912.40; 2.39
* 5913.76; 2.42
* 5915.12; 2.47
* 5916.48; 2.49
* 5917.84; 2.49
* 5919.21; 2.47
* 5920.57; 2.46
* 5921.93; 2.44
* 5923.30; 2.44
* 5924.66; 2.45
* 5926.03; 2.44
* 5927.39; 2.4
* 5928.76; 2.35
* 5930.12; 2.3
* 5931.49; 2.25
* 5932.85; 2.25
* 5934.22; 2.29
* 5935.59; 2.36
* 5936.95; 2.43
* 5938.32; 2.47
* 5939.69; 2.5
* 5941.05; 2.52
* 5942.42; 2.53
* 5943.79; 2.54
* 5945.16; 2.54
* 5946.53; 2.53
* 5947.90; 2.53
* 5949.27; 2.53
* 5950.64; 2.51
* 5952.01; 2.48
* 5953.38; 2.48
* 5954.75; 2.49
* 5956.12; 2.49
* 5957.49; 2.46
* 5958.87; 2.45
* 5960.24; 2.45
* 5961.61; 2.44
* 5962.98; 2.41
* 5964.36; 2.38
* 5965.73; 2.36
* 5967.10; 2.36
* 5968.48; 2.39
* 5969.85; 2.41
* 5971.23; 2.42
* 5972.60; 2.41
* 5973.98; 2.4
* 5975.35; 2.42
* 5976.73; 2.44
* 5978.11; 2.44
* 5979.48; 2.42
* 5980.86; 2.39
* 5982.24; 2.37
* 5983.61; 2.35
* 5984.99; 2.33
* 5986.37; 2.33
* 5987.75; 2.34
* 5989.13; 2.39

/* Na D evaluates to 2.01 A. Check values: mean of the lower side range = 2.45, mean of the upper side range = 2.43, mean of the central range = 2.29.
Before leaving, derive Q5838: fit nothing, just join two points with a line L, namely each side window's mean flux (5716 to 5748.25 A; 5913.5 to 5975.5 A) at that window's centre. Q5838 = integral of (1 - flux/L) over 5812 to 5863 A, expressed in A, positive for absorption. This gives 1.5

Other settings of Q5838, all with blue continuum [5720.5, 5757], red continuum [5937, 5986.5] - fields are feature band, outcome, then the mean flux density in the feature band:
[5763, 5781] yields 0.90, 2.37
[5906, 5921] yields 0.08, 2.44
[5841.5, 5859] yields 0.86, 2.35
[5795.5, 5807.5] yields -0.13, 2.51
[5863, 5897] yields 1.86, 2.33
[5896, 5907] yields 0.71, 2.3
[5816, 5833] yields -0.19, 2.51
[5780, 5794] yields 0.43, 2.42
